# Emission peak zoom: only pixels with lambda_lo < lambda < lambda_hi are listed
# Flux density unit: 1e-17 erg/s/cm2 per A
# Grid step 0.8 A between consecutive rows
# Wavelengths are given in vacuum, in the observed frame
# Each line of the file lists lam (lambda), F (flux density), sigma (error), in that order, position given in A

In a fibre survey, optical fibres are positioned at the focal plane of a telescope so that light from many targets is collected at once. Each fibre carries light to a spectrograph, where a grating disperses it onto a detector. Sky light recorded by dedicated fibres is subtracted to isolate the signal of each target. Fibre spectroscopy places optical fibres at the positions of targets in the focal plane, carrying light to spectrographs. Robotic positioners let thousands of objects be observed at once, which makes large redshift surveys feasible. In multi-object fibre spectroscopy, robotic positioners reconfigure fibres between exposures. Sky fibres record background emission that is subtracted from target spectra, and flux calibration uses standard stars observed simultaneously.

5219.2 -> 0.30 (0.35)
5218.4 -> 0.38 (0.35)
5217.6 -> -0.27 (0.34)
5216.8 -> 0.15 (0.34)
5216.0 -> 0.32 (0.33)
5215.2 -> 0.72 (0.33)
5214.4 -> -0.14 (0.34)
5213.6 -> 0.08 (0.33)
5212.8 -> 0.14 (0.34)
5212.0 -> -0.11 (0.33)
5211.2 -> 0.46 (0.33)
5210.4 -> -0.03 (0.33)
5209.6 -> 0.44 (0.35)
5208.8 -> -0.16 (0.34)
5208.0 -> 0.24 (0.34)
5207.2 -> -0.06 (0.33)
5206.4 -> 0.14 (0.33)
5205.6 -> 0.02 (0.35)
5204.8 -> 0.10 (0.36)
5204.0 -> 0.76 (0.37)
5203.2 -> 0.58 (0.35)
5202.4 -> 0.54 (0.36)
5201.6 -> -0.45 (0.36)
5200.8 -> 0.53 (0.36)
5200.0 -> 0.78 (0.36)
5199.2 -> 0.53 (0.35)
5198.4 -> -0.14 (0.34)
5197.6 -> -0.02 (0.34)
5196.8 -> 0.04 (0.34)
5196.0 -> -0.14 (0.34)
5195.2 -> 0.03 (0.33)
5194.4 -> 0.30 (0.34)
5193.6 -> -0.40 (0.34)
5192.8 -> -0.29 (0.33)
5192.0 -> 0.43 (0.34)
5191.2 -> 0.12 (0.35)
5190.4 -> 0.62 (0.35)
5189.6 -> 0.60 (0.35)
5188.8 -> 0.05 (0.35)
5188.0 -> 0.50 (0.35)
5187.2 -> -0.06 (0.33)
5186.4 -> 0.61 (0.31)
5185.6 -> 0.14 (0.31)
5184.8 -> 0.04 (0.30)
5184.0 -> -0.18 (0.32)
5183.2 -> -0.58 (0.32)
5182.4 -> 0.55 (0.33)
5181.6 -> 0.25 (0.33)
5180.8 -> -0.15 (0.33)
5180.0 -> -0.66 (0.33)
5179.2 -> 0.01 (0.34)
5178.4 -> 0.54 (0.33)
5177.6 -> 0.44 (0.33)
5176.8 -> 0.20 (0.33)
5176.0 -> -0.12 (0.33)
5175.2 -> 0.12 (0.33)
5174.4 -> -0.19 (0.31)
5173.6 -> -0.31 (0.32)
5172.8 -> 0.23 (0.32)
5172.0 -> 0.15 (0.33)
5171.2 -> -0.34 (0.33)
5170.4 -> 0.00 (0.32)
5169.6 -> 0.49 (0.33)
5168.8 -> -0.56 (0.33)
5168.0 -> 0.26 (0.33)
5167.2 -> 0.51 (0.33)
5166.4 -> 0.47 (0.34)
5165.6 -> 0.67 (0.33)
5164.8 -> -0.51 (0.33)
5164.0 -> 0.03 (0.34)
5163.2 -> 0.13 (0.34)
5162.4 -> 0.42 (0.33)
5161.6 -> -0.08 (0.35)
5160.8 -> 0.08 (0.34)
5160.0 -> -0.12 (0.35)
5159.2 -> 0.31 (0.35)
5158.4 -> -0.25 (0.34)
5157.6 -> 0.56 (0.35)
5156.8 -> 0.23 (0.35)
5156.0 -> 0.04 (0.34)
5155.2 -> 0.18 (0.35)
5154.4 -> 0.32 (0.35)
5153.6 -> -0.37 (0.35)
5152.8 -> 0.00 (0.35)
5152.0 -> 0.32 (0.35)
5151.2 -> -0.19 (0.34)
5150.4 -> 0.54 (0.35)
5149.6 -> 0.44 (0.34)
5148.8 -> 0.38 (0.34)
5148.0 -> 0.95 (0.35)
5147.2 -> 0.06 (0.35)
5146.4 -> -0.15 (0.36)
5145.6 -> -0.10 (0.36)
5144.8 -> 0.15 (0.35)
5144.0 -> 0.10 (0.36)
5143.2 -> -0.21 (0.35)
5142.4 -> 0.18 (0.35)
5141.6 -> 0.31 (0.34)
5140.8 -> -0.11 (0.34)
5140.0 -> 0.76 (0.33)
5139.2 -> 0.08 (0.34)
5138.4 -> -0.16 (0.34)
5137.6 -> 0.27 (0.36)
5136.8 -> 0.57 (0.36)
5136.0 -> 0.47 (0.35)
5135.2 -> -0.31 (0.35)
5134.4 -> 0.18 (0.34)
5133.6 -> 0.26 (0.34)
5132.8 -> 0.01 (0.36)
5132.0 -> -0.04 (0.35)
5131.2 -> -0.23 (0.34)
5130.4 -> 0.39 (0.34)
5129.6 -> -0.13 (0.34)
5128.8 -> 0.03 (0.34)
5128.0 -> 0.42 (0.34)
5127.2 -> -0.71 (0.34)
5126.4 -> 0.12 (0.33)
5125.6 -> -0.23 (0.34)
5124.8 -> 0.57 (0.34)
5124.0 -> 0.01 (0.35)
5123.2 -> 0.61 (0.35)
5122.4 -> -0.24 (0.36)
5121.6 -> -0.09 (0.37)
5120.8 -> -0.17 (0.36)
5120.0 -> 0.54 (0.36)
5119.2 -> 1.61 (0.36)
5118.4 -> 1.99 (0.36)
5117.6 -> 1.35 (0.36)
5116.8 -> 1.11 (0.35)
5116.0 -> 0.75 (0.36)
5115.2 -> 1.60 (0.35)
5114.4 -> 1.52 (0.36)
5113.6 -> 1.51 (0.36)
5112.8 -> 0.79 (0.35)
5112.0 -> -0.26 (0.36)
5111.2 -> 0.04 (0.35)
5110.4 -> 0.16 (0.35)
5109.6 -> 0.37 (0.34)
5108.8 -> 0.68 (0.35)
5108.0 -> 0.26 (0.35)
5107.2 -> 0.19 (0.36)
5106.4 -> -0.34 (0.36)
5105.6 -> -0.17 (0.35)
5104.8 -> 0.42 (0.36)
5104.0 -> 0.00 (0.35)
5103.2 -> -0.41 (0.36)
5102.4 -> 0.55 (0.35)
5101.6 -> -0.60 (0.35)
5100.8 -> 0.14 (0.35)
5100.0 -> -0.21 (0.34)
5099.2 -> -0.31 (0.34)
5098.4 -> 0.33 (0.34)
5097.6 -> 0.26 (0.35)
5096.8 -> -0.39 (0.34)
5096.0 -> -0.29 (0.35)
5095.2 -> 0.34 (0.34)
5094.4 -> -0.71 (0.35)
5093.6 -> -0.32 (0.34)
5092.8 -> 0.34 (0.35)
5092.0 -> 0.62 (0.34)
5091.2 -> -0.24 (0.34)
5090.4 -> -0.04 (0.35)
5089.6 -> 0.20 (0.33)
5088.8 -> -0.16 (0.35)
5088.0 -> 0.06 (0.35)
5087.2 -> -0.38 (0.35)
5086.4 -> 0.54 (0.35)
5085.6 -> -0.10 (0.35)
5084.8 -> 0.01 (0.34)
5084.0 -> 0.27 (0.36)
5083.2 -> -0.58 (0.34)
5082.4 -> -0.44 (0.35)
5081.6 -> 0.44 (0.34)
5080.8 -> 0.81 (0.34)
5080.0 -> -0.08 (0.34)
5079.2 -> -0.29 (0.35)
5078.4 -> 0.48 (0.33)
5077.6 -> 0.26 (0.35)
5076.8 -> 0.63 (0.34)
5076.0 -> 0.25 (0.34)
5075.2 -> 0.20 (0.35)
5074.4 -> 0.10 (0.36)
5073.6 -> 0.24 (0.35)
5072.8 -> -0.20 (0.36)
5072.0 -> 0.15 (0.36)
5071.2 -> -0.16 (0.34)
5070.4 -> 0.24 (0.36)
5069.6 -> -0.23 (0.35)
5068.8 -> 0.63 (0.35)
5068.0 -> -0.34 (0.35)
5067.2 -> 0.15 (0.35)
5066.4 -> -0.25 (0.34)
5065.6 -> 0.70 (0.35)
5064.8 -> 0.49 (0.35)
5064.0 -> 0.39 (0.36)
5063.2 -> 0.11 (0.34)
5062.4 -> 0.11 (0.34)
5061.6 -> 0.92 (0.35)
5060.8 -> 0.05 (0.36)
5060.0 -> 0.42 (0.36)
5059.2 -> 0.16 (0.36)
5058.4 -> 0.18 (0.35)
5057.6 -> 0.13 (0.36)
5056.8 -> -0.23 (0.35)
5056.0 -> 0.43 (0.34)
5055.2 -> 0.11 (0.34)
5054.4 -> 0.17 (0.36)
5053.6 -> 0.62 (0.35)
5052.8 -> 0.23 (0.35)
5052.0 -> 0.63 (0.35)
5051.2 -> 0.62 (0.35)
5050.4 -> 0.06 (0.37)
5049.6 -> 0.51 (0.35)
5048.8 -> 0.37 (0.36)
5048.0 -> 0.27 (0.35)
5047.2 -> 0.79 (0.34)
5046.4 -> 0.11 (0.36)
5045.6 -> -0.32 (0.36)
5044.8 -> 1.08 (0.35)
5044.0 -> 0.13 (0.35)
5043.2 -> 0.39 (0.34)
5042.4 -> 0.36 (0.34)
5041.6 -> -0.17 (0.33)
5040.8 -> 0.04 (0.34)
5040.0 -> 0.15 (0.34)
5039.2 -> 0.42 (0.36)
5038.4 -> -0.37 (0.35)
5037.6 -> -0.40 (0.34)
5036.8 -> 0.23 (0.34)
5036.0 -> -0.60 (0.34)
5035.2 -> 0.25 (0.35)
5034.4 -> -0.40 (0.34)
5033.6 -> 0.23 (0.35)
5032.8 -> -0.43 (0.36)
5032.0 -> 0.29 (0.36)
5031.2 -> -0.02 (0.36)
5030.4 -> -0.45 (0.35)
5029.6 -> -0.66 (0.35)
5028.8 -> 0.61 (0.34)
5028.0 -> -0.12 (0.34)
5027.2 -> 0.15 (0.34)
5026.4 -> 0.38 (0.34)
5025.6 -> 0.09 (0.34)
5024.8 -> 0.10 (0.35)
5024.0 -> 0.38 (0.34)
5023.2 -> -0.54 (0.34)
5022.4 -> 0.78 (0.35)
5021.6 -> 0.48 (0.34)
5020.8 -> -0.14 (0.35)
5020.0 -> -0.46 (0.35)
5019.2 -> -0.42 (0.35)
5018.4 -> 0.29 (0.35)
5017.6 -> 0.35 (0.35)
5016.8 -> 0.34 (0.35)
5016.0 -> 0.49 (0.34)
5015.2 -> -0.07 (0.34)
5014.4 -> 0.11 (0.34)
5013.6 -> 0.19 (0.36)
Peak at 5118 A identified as [O II] 3727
